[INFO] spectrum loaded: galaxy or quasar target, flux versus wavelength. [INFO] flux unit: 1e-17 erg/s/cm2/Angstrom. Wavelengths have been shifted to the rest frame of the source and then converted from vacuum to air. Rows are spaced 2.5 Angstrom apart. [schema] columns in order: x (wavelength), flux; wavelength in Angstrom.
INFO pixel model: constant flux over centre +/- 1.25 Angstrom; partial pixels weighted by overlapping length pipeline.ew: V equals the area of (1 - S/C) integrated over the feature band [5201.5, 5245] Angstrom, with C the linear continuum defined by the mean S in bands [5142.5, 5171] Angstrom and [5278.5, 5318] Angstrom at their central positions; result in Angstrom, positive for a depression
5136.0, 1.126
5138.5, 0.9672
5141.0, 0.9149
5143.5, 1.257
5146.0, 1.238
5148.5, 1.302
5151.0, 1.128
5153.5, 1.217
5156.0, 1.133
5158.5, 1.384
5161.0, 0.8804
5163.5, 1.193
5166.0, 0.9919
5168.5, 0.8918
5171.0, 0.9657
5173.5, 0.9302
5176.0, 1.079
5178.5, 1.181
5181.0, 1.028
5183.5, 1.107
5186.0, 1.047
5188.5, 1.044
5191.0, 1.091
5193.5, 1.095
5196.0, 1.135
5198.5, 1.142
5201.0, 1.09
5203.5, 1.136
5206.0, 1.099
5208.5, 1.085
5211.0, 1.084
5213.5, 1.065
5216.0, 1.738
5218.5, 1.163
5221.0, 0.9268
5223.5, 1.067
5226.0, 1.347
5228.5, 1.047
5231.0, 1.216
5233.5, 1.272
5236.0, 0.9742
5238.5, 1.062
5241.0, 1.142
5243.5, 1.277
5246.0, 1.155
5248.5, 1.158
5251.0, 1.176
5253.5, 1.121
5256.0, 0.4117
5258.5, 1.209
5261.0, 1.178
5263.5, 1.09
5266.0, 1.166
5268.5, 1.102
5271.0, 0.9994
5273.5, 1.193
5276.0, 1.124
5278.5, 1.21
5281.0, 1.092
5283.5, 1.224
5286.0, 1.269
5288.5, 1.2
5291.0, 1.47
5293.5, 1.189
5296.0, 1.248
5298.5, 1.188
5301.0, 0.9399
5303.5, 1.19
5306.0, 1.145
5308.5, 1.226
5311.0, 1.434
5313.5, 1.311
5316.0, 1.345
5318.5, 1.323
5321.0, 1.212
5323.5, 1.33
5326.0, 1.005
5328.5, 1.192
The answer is 0.9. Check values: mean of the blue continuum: 1.14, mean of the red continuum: 1.23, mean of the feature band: 1.16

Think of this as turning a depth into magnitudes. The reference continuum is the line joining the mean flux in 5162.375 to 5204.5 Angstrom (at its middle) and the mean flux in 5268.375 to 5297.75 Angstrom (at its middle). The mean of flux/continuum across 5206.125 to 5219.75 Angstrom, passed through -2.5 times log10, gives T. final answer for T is -0.104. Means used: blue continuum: 1.07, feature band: 1.22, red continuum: 1.2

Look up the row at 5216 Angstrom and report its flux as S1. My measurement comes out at 1.738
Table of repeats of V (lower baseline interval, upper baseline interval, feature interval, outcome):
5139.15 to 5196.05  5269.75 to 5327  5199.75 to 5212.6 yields 0.4 Angstrom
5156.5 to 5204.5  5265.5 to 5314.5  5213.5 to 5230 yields -1.2 Angstrom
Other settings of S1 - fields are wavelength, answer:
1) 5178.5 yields 1.181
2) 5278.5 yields 1.21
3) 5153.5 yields 1.217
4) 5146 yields 1.238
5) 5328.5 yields 1.192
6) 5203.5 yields 1.136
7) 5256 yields 0.4117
